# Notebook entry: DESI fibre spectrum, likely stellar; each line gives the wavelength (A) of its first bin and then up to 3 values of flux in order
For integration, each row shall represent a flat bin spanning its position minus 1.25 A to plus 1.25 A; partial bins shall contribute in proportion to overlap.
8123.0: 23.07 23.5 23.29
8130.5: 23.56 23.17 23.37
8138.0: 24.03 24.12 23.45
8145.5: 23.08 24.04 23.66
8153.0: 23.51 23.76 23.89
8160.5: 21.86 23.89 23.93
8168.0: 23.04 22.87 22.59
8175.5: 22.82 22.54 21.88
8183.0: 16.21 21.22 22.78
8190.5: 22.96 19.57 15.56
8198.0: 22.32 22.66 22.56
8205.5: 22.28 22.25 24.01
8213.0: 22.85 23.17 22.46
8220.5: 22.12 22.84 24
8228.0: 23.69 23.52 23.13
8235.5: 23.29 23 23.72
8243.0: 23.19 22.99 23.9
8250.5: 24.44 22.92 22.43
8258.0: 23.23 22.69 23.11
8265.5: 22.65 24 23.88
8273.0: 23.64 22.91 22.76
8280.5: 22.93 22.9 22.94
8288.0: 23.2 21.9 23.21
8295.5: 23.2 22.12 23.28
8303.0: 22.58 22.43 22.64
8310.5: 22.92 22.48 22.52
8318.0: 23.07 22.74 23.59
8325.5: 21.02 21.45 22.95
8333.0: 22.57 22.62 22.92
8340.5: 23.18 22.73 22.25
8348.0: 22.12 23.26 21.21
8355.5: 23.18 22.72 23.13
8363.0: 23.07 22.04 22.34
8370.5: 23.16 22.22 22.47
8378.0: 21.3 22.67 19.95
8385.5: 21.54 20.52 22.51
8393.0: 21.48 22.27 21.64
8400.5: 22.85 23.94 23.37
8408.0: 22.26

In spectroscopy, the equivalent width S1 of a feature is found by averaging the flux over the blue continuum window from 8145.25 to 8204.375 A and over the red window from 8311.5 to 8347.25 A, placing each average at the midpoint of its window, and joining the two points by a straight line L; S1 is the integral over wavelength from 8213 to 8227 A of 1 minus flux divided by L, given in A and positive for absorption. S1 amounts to -0.4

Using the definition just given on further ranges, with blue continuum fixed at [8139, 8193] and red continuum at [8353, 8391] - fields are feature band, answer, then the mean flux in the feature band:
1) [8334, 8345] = -0.3 A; 22.8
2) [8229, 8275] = -1.7 A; 23.3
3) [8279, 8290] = -0.3 A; 22.9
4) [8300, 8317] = -0.3 A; 22.7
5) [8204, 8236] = -0.7 A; 23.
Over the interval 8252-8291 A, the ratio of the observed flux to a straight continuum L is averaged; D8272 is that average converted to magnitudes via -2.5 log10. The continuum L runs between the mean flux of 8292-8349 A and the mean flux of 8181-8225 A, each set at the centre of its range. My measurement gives -0.04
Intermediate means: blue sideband 21.7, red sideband 22.6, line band 23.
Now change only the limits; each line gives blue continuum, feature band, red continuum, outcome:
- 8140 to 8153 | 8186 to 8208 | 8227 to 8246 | 0.10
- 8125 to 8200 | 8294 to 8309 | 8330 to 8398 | -0.02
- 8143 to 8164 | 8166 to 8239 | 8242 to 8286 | 0.05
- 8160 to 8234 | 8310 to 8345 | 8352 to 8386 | -0.02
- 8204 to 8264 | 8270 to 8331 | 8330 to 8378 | 0.00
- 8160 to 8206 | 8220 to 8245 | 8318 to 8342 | -0.06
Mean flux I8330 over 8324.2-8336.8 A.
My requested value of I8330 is 22.1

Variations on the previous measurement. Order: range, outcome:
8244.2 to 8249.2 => 23.4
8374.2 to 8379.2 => 21.9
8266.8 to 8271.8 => 23.9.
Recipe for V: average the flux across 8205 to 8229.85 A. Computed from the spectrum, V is 23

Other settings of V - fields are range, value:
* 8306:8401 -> 22.3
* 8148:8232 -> 22.4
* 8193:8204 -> 20.6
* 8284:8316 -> 22.7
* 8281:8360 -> 22.6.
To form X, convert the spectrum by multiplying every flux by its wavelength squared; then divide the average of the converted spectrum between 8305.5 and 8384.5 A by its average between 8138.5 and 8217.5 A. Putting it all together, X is 1.04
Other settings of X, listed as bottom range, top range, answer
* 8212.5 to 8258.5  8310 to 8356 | 0.99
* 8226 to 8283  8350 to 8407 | 0.99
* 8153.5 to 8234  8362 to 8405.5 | 1.04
